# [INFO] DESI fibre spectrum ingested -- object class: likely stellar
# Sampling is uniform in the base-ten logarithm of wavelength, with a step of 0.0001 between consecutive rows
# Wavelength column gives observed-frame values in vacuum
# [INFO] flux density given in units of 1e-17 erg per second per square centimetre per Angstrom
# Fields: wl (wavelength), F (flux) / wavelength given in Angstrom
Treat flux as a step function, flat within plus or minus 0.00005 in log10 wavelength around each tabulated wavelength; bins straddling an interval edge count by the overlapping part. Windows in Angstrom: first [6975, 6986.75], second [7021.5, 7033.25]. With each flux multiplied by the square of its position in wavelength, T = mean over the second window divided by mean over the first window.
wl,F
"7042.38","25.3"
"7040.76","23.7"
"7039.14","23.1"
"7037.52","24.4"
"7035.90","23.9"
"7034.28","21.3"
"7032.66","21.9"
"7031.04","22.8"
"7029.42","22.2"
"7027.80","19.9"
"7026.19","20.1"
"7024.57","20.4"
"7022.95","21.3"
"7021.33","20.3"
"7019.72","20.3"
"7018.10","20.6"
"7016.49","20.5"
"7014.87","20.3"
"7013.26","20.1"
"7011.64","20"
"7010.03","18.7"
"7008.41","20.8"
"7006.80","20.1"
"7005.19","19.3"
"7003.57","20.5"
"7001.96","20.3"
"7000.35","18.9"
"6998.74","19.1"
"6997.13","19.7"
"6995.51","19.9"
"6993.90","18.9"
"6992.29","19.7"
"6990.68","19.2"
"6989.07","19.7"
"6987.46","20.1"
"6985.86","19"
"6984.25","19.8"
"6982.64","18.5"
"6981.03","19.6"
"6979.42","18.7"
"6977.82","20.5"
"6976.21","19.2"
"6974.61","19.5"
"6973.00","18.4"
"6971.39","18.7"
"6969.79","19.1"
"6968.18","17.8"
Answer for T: 1.1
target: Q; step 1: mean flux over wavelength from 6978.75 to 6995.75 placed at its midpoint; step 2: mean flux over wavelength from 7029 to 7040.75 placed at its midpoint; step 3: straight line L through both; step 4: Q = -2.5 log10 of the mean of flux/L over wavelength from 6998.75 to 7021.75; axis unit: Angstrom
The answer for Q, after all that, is 0.05 mag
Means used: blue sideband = 19.4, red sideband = 22.9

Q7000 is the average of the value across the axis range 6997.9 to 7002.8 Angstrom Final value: 19.5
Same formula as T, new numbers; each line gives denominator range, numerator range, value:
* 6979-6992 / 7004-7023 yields 1.05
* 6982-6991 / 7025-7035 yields 1.11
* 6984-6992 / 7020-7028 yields 1.06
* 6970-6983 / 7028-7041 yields 1.21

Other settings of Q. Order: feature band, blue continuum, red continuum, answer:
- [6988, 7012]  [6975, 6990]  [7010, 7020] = 0.01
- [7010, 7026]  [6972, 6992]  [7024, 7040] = 0.05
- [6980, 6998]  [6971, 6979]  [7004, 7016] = 0.00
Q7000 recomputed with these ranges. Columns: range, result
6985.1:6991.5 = 19.5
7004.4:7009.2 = 20.1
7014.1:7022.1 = 20.4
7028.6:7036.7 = 22.4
